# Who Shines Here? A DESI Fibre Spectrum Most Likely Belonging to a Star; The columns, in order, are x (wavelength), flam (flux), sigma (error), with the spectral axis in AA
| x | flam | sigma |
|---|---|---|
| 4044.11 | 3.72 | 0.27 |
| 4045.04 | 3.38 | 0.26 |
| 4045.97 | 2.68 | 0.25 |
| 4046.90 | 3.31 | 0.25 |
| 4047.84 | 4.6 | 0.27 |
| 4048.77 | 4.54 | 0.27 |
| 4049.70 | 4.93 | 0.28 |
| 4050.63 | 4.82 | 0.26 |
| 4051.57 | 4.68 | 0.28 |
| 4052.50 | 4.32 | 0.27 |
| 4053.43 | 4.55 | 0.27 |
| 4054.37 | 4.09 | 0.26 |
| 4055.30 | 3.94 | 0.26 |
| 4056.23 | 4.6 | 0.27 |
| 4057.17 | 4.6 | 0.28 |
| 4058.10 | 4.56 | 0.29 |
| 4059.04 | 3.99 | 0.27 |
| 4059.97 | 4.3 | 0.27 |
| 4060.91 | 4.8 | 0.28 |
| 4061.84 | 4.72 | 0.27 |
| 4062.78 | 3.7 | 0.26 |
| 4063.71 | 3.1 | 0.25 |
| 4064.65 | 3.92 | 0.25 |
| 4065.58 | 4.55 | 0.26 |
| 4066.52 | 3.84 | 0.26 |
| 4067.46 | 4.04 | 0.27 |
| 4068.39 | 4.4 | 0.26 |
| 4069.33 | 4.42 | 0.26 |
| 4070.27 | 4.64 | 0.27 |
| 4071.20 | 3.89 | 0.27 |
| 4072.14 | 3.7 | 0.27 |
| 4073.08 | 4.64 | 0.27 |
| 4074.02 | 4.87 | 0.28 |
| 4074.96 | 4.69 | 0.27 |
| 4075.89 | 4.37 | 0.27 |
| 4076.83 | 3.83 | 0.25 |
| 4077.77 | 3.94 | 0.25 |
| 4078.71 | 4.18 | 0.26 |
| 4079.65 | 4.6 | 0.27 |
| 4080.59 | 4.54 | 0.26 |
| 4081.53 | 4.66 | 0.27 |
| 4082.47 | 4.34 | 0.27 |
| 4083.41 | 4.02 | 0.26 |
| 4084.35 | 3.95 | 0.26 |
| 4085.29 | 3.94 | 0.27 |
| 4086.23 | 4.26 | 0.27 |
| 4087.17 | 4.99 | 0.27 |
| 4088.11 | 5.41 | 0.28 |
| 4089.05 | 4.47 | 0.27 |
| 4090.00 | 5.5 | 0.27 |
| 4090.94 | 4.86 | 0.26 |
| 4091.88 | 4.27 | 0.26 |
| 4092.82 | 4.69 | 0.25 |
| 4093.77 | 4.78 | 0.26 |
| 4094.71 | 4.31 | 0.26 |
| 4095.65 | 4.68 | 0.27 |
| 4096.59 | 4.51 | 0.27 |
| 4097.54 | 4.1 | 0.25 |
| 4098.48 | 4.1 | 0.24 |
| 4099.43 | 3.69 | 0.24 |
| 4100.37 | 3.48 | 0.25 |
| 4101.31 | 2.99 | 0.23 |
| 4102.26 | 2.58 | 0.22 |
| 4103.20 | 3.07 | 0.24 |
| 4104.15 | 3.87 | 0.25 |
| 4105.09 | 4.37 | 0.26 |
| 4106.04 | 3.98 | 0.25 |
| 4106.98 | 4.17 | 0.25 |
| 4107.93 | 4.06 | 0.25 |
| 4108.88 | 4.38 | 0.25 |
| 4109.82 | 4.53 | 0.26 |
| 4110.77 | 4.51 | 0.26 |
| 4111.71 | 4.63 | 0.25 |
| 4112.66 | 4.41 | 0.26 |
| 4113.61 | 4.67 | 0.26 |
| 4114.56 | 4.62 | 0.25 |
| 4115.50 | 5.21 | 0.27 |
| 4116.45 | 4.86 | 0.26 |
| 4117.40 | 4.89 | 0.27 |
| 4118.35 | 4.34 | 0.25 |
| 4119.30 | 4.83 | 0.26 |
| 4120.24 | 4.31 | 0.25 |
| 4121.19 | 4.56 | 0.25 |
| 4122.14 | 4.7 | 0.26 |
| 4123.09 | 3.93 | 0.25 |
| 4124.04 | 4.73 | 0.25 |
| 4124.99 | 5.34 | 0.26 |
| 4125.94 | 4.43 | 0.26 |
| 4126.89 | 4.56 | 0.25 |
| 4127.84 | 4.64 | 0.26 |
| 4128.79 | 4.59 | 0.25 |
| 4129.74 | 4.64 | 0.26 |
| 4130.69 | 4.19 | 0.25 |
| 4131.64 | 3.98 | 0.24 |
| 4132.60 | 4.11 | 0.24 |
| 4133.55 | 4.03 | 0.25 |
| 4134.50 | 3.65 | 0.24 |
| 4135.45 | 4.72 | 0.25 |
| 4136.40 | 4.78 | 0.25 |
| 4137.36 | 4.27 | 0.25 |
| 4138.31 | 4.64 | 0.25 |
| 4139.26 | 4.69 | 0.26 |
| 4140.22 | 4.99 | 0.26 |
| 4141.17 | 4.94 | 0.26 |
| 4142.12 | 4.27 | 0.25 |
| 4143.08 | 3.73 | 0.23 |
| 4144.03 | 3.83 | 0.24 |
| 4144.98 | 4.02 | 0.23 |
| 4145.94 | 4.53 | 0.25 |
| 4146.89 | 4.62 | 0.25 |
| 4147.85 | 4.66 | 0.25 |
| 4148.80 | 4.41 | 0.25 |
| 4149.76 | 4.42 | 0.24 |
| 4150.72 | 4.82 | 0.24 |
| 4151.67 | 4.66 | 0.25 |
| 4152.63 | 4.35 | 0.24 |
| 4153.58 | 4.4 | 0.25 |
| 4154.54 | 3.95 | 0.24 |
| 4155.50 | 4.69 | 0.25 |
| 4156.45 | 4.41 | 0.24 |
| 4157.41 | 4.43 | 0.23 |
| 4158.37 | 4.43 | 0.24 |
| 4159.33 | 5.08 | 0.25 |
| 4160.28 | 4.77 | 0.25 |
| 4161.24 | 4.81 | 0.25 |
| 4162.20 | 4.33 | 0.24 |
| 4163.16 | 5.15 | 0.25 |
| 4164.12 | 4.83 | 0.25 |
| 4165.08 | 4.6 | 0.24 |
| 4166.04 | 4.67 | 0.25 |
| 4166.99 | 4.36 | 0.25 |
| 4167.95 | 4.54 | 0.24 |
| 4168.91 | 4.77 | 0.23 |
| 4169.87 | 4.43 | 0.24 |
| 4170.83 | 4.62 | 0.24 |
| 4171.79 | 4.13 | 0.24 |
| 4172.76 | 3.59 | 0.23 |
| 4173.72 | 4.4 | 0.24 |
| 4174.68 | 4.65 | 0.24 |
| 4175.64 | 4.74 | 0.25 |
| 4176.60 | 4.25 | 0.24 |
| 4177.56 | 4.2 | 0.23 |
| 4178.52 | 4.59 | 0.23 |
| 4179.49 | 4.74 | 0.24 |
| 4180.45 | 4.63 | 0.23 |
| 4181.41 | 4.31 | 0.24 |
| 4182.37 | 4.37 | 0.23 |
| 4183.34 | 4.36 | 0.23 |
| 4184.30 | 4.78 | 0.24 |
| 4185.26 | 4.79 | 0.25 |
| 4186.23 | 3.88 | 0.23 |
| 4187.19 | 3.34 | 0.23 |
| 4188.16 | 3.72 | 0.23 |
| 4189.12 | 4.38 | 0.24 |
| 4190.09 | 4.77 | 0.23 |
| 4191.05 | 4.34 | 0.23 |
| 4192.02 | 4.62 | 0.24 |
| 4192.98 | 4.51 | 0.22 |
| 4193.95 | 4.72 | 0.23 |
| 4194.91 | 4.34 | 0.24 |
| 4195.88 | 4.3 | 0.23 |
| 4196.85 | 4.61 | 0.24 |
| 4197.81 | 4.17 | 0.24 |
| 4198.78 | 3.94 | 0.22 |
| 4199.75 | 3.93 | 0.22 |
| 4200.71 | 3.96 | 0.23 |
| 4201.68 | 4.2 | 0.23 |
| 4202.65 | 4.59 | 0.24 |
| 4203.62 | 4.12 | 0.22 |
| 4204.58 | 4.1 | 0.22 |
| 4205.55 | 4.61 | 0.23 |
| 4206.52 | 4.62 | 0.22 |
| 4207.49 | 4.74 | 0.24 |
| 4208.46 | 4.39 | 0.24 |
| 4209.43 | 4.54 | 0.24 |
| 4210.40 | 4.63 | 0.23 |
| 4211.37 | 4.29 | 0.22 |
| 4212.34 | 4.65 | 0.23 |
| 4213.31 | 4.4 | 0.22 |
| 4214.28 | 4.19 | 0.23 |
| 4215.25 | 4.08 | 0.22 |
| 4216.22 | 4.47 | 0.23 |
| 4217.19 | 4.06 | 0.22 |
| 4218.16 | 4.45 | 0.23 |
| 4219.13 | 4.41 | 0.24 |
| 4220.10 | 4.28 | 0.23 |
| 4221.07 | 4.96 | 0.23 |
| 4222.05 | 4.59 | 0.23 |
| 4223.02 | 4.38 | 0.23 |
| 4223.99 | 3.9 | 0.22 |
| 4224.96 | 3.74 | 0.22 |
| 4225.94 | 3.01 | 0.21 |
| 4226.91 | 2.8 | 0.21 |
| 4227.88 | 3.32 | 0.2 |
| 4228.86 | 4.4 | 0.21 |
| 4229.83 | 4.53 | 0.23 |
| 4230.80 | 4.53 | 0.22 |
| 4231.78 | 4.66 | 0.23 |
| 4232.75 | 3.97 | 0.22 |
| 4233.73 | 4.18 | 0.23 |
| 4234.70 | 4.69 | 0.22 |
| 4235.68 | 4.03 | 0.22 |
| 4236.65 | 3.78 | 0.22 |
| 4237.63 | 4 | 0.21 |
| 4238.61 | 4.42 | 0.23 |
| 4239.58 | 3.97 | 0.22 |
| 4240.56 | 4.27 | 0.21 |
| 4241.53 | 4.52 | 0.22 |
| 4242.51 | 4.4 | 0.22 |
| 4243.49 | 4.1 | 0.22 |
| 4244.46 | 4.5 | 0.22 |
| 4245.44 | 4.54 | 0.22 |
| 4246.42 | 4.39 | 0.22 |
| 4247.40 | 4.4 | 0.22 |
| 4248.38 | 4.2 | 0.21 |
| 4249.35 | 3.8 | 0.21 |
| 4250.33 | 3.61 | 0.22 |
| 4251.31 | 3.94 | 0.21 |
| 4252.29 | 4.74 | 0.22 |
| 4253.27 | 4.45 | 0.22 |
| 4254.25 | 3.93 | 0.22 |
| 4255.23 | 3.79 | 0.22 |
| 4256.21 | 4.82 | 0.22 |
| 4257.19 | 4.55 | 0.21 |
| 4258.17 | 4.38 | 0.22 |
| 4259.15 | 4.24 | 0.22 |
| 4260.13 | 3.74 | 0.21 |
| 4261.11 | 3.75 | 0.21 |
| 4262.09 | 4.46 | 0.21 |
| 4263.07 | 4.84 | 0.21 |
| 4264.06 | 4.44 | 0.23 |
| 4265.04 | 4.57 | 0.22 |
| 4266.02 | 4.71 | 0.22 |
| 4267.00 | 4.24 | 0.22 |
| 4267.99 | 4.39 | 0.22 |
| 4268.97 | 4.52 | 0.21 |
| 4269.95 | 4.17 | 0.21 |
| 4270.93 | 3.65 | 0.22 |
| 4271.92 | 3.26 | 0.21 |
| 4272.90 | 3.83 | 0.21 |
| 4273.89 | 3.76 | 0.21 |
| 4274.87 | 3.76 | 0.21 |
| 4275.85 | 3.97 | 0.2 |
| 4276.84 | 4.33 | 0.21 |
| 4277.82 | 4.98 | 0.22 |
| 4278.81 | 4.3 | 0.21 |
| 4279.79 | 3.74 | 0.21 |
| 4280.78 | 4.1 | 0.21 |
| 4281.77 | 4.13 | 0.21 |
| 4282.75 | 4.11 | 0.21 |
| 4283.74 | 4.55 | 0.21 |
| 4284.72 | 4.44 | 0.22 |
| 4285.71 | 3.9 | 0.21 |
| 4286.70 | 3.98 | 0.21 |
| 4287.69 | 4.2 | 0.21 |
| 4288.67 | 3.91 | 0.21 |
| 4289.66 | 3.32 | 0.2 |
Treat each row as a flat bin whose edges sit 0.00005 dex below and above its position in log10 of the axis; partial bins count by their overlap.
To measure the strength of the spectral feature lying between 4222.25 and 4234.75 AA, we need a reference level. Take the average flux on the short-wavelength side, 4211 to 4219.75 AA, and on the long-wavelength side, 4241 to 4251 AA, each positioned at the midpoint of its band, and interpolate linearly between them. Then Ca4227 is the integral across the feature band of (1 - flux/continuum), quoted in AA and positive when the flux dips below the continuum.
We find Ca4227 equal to 0.9 AA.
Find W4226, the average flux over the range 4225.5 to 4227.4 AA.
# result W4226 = 2.91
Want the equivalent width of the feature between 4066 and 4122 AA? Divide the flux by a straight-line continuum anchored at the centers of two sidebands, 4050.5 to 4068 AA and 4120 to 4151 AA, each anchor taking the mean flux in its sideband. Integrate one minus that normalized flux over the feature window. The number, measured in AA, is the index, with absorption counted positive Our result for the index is 0.1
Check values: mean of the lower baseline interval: 4.26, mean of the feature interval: 4.33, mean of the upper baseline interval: 4.44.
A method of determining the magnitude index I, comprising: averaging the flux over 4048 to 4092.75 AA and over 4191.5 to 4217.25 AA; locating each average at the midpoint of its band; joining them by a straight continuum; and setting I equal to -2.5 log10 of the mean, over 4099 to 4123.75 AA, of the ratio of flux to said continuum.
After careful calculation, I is 0.04 mag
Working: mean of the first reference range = 4.39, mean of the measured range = 4.22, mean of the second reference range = 4.37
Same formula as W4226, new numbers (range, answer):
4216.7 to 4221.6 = 4.43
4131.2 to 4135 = 3.94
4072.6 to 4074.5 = 4.73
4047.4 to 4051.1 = 4.73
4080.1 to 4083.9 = 4.39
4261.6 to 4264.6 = 4.57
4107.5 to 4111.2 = 4.37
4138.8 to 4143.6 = 4.51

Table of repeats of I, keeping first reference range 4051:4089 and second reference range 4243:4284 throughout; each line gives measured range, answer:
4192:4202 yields -0.01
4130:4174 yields -0.05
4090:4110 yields 0.05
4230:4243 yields -0.01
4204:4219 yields -0.04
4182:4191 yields 0.00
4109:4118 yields -0.10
